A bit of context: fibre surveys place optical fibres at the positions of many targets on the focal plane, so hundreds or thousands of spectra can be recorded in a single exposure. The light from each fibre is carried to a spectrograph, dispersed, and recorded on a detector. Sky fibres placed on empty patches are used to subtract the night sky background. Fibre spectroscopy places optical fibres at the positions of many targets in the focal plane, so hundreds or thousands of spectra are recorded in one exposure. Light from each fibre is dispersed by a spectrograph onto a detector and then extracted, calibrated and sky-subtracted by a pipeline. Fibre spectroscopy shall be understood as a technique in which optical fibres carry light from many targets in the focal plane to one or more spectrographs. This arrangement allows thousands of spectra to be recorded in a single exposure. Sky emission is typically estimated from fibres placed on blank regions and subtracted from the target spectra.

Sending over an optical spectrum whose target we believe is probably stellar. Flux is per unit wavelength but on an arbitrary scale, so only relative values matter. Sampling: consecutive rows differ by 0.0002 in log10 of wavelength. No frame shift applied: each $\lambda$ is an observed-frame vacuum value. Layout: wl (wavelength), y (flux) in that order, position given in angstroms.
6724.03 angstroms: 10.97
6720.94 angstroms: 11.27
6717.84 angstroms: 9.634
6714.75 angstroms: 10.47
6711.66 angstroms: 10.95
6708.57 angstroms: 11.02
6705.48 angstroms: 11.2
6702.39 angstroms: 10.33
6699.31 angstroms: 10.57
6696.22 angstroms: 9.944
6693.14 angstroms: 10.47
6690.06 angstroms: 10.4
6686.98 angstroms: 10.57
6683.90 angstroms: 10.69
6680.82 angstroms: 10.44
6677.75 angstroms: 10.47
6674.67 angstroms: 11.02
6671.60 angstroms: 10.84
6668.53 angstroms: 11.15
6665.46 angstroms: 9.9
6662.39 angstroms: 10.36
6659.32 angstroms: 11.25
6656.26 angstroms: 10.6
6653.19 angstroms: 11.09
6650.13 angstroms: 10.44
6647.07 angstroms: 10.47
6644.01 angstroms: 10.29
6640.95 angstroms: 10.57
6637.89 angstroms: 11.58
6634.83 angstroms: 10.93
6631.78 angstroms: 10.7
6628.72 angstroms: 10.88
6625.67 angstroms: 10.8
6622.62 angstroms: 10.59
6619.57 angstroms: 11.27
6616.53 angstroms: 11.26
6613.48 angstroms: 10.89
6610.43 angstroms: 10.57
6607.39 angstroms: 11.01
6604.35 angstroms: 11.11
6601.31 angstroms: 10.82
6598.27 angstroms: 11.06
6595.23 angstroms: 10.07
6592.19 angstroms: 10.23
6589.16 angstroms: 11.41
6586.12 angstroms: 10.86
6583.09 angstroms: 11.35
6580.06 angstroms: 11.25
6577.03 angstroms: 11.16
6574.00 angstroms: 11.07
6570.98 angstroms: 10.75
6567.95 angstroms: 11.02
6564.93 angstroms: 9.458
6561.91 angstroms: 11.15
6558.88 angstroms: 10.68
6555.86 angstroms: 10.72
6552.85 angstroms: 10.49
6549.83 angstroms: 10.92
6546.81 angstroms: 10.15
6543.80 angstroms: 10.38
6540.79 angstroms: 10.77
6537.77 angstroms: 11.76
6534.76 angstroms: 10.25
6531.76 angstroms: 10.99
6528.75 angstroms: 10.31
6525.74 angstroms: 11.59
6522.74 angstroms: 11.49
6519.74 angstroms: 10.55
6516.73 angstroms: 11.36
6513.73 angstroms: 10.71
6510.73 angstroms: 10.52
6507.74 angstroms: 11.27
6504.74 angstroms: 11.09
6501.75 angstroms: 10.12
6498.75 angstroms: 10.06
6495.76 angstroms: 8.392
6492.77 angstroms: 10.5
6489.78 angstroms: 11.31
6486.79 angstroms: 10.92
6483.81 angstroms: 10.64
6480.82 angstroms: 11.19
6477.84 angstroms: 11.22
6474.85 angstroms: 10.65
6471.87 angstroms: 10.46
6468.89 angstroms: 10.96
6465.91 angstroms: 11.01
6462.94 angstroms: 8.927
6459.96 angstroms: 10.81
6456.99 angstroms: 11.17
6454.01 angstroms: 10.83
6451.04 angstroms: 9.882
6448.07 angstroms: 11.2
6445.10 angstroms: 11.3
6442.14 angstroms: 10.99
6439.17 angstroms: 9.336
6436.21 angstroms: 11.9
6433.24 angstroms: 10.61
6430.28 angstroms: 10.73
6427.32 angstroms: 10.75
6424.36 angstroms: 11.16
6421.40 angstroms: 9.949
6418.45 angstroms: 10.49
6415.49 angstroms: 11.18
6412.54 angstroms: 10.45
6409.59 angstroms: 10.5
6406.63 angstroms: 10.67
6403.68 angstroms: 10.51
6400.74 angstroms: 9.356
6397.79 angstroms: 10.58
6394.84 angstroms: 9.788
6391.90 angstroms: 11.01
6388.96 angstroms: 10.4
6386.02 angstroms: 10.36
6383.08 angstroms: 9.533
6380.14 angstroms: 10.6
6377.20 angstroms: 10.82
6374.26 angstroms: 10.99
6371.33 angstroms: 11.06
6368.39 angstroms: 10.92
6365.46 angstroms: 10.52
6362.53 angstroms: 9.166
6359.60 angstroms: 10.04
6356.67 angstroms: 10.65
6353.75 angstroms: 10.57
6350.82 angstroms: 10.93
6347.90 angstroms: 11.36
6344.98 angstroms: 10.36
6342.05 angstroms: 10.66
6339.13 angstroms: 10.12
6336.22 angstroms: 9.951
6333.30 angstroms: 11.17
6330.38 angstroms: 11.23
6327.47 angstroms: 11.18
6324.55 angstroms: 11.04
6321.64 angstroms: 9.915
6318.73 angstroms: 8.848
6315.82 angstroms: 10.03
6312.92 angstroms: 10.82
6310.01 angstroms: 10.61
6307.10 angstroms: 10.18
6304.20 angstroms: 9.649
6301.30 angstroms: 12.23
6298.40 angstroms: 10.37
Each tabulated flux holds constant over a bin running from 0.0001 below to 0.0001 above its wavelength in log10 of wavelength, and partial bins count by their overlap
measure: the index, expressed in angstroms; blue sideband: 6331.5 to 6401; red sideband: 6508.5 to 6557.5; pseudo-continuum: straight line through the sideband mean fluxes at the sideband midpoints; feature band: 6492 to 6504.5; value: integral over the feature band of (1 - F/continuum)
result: 1.0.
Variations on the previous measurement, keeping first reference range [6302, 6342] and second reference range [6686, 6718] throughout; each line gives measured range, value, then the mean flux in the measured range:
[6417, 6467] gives -0.92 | 10.6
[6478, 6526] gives -1.14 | 10.7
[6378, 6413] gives 0.40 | 10.3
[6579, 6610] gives -1.16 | 10.9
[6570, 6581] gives -0.59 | 11.1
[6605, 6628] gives -0.89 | 10.9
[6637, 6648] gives -0.18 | 10.7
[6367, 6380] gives -0.60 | 10.9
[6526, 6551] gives -0.59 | 10.7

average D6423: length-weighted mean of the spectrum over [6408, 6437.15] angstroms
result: 10.7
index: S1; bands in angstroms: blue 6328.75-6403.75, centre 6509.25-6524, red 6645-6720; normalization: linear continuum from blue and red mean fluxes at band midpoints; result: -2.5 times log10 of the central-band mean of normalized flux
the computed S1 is -0.04 mag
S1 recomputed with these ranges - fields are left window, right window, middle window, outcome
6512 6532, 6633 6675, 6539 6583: 0.018 mag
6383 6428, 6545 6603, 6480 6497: 0.011 mag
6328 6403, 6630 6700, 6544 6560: 0.001 mag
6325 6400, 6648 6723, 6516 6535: -0.037 mag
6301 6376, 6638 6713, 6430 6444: -0.018 mag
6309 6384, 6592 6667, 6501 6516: -0.016 mag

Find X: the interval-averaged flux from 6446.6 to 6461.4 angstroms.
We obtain 10.8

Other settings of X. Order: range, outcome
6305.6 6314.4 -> 10.5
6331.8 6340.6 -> 10.4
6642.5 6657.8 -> 10.6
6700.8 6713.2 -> 10.9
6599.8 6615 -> 10.9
